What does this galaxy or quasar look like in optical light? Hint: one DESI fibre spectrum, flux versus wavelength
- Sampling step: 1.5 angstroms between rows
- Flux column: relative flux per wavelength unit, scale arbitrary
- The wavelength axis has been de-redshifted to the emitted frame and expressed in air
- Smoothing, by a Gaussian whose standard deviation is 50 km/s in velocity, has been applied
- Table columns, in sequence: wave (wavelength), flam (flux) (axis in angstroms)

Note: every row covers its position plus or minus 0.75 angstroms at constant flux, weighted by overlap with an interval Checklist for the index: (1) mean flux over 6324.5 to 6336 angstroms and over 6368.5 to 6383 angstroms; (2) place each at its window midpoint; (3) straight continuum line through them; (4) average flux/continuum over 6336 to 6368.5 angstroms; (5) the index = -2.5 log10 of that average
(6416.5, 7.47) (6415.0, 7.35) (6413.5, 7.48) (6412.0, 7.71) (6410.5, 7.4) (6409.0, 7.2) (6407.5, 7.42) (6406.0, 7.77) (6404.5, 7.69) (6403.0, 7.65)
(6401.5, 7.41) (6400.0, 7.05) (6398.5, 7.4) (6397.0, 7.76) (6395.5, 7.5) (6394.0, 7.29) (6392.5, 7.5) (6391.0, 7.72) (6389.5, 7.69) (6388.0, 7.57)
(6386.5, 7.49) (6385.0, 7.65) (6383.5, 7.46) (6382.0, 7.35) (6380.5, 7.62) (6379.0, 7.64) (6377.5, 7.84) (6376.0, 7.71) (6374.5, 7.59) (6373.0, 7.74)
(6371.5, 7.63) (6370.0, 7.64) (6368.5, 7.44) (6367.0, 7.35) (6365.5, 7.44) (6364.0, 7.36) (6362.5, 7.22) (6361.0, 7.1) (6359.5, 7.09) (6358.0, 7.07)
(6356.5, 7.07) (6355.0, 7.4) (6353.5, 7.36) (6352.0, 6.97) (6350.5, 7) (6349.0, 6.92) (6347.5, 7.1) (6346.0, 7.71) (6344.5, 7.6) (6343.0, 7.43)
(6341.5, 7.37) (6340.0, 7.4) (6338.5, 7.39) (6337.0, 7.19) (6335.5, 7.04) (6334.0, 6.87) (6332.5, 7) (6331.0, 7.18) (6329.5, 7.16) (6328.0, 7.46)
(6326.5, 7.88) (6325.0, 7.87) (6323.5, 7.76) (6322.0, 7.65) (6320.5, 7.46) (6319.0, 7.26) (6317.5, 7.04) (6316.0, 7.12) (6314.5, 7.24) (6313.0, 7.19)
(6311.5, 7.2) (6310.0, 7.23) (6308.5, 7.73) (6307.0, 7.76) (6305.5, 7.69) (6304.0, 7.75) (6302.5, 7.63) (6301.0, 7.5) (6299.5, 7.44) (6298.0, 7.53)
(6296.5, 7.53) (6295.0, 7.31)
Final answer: 0.03 mag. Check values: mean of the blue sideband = 7.3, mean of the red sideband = 7.63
